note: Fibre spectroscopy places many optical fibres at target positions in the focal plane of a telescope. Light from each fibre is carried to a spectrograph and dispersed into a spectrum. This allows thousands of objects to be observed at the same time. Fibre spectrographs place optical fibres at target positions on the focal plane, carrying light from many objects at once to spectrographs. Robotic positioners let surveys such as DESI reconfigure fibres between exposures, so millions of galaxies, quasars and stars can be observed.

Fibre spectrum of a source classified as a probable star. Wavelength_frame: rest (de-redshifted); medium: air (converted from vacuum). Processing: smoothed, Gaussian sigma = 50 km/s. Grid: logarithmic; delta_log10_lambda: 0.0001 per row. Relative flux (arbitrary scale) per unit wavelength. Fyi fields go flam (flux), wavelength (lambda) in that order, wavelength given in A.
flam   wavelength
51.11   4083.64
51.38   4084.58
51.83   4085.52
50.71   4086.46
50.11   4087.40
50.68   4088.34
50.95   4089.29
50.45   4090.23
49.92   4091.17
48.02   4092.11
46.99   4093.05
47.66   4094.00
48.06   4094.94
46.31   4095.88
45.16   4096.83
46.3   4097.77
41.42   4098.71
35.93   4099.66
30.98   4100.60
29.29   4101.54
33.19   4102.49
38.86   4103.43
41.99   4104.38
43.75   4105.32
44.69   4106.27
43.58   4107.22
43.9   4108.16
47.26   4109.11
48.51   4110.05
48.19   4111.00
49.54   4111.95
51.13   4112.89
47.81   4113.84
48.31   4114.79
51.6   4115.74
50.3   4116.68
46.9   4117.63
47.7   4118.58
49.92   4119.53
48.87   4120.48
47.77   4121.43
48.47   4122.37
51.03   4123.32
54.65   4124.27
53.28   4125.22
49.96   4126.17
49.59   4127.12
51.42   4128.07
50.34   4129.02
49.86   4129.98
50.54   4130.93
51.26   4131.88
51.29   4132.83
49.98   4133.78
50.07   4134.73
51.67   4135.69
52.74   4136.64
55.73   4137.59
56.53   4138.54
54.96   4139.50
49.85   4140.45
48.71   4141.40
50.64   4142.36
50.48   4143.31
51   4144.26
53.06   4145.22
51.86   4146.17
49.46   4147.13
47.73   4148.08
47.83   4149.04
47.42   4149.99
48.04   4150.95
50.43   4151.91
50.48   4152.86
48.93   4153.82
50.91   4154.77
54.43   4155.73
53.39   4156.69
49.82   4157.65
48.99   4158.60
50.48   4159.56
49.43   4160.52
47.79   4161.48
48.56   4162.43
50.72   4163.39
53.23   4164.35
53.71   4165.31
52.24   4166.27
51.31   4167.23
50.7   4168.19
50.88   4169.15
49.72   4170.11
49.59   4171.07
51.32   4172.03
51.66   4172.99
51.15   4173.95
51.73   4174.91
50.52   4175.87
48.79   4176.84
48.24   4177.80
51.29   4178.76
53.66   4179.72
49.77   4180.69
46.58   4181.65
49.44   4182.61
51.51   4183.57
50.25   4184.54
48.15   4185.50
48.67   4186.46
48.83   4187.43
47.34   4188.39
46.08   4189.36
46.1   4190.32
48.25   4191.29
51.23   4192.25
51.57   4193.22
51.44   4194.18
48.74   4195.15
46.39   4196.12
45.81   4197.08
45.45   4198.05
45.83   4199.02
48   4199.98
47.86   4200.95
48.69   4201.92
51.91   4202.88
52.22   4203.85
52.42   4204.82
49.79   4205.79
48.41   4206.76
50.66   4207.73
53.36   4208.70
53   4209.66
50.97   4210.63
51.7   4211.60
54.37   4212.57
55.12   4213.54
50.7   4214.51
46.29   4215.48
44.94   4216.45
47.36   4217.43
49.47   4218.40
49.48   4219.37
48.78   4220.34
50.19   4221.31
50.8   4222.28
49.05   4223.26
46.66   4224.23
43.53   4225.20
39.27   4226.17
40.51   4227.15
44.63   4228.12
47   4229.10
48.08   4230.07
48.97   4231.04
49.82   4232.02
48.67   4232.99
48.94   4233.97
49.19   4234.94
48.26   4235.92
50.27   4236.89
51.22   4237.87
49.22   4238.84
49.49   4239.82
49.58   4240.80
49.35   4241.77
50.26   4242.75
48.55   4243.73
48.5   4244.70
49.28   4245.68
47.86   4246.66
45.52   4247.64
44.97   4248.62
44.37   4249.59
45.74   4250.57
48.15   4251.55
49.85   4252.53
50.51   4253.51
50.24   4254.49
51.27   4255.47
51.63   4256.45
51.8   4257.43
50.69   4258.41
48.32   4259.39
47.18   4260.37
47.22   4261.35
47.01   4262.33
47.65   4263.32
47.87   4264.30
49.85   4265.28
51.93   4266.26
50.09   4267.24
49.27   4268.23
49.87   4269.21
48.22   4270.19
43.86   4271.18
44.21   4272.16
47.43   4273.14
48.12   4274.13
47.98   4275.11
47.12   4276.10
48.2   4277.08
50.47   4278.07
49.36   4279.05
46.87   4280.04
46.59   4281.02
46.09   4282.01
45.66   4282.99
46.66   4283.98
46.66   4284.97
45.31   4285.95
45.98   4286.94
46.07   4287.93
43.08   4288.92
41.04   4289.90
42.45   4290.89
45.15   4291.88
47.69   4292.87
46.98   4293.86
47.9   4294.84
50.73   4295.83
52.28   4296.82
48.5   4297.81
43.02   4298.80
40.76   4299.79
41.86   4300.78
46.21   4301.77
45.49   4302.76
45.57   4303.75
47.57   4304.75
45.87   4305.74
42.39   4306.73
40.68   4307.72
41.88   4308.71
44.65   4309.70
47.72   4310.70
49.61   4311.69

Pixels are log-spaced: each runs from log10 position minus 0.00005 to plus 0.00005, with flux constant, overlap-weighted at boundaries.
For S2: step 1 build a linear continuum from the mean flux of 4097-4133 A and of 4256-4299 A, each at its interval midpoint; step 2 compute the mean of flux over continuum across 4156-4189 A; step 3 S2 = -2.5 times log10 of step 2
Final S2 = -0.08 mag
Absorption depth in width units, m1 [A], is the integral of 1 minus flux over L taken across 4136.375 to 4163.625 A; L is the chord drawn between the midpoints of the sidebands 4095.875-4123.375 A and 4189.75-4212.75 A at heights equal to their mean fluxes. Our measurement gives -2.2 A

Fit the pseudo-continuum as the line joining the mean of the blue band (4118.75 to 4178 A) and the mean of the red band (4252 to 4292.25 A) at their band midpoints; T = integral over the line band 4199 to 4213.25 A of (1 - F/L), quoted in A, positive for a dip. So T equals -0.4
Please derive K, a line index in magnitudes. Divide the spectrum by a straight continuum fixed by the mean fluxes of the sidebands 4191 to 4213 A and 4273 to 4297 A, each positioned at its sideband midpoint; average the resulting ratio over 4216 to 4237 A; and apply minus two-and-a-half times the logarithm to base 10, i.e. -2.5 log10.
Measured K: 0.04 mag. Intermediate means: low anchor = 49.9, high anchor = 46.8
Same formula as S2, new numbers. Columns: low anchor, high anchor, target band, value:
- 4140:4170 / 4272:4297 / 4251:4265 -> -0.04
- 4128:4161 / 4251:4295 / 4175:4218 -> 0.00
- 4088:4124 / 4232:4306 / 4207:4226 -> -0.06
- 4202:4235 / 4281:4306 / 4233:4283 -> -0.03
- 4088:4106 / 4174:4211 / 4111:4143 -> -0.12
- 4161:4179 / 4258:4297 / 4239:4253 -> 0.01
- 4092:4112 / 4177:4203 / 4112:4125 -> -0.13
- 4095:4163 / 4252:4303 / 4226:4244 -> -0.01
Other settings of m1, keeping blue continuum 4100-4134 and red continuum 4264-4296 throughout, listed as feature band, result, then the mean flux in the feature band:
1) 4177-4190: -0.6 A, 49.2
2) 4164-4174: -0.9 A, 51.4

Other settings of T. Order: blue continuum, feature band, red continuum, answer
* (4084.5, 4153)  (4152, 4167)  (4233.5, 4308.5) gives -0.88 A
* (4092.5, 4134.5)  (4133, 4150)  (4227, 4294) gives -1.55 A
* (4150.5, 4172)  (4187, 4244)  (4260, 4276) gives 0.53 A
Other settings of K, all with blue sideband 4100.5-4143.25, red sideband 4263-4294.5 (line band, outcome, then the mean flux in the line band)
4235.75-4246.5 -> -0.048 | 49.5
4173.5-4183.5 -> -0.052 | 50.2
